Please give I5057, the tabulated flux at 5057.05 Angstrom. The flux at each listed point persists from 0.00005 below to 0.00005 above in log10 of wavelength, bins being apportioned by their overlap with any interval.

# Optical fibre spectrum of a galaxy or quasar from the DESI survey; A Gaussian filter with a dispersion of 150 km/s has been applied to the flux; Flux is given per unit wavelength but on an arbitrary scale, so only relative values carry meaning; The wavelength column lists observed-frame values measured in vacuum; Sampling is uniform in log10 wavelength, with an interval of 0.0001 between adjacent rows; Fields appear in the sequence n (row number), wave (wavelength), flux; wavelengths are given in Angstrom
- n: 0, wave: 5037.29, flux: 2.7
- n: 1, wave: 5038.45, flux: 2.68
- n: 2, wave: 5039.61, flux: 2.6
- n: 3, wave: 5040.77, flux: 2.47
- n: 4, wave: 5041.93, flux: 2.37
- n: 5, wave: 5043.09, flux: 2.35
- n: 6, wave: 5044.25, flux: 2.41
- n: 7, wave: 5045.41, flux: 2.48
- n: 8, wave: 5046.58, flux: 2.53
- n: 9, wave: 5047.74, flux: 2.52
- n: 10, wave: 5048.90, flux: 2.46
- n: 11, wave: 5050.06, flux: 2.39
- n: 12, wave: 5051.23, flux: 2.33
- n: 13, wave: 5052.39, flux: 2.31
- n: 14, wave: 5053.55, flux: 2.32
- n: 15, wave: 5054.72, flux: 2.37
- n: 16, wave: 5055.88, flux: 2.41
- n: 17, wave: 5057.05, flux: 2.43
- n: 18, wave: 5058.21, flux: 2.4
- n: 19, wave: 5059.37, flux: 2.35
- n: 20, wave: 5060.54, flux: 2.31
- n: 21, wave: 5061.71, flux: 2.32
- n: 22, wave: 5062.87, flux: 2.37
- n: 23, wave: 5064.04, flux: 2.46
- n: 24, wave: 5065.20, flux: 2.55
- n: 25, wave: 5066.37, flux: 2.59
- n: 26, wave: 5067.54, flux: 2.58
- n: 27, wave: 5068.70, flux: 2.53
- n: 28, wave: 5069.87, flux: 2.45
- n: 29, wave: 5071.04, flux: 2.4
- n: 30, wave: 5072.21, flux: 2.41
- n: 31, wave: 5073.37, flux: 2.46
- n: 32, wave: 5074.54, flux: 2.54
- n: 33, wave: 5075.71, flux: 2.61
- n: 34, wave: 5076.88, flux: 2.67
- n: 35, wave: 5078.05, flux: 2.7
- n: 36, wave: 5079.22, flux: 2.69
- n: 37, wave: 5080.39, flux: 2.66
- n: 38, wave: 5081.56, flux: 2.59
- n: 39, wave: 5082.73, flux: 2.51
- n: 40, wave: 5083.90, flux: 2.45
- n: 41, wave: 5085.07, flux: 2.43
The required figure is 2.43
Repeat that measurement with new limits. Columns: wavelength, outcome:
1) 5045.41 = 2.48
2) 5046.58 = 2.53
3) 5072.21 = 2.41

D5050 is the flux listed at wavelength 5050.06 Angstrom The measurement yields 2.39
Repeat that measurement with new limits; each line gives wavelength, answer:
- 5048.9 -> 2.46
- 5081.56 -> 2.59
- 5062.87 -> 2.37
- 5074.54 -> 2.54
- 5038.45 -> 2.68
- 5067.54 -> 2.58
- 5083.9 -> 2.45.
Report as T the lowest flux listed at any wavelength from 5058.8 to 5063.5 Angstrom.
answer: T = 2.31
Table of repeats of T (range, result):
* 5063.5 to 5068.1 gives 2.46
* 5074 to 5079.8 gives 2.54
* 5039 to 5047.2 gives 2.35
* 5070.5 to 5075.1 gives 2.4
